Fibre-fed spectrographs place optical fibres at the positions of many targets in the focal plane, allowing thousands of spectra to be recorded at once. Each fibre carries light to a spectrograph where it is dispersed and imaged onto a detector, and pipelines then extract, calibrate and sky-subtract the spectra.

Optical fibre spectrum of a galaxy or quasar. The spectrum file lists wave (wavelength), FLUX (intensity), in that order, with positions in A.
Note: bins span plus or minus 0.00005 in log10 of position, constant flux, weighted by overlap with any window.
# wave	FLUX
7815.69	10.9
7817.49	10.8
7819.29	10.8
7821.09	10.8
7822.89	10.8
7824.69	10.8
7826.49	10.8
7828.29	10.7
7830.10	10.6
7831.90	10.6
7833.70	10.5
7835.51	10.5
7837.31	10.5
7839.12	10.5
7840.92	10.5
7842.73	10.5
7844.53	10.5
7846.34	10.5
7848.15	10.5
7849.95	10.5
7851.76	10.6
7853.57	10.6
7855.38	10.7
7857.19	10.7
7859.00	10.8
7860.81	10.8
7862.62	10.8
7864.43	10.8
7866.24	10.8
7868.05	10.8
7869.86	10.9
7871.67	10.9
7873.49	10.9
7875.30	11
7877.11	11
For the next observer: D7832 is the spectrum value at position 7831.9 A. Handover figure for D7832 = 10.6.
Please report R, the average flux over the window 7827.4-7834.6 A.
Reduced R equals 10.6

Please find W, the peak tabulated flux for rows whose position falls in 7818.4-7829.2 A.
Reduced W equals 10.8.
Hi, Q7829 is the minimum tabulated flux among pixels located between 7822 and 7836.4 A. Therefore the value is 10.5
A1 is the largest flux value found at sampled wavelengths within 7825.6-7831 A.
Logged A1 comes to 10.8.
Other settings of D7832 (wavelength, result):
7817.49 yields 10.8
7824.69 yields 10.8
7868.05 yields 10.8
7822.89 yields 10.8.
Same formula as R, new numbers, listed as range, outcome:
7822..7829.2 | 10.8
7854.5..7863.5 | 10.8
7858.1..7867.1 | 10.8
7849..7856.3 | 10.6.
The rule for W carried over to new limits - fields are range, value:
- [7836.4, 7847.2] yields 10.5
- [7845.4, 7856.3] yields 10.7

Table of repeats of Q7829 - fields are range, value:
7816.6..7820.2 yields 10.8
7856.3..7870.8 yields 10.7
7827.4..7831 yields 10.6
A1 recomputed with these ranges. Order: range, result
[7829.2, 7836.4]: 10.6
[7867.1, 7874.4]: 10.9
